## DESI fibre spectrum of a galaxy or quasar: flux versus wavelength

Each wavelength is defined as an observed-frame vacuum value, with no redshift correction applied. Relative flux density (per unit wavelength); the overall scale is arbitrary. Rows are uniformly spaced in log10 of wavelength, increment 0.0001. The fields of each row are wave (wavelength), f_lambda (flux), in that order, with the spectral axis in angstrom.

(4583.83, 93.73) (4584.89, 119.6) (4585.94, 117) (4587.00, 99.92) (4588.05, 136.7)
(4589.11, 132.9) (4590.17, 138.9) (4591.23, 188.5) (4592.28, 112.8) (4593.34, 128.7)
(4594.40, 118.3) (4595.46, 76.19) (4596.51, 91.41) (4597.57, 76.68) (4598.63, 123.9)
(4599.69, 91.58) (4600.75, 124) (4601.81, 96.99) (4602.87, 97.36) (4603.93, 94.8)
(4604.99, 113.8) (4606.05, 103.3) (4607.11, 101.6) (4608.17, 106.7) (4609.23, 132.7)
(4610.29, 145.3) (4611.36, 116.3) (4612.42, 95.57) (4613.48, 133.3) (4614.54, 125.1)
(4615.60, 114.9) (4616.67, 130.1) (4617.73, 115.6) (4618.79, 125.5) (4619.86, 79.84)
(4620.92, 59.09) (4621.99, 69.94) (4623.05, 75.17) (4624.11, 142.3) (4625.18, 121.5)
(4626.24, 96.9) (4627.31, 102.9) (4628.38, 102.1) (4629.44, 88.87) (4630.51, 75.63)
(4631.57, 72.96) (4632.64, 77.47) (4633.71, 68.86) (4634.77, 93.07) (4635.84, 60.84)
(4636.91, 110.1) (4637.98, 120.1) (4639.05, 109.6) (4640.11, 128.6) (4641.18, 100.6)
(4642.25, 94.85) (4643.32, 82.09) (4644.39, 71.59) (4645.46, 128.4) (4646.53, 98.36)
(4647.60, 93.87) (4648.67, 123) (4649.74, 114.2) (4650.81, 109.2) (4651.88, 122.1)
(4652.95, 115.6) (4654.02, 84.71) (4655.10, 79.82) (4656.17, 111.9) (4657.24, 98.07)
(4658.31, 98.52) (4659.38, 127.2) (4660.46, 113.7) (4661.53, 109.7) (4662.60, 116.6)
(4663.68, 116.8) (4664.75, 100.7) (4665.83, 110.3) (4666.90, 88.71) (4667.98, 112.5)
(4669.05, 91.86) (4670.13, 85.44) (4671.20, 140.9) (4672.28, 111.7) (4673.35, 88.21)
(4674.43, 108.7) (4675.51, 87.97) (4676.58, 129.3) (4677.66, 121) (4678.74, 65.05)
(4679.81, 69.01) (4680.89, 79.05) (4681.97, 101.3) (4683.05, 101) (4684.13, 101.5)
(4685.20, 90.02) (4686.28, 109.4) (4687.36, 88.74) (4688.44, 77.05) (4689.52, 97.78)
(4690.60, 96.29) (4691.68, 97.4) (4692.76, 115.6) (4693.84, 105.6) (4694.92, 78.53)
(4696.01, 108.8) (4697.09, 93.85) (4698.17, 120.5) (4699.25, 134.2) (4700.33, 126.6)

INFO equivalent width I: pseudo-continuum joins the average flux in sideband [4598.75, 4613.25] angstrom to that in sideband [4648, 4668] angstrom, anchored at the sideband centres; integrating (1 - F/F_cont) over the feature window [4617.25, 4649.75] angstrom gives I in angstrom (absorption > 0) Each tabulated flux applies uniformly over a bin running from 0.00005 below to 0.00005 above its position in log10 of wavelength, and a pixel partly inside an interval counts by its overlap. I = 3.7 angstrom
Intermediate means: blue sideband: 110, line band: 96.6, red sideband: 108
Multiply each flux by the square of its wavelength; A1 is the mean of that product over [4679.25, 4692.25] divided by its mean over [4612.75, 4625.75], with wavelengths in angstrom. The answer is 0.9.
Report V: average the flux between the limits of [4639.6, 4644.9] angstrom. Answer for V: 95.4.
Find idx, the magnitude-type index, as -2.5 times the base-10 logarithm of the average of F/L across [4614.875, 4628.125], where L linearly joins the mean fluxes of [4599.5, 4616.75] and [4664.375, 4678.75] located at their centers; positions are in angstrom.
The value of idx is 0.08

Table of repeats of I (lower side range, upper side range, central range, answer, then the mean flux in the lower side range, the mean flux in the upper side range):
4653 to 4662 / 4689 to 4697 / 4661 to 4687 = 0.08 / 104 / 99.6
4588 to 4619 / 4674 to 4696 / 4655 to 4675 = -1.06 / 116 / 96.2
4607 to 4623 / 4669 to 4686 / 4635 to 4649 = 0.46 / 109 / 98.6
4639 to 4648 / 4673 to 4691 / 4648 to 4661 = -1.19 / 101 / 94.8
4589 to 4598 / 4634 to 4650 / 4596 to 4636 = 3.22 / 118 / 101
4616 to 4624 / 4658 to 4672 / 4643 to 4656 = 0.26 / 96.5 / 109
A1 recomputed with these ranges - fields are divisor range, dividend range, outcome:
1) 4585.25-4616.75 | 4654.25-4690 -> 0.90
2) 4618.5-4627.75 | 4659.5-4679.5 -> 1.12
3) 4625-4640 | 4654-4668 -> 1.14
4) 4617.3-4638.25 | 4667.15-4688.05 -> 1.09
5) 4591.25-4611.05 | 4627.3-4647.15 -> 0.87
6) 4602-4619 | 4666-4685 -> 0.88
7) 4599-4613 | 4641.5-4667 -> 0.98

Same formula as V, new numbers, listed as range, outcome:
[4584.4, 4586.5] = 118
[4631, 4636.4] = 74.8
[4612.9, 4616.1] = 124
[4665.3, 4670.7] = 98.1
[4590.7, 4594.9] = 137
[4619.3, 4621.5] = 69.8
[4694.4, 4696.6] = 93.5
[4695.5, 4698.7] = 108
